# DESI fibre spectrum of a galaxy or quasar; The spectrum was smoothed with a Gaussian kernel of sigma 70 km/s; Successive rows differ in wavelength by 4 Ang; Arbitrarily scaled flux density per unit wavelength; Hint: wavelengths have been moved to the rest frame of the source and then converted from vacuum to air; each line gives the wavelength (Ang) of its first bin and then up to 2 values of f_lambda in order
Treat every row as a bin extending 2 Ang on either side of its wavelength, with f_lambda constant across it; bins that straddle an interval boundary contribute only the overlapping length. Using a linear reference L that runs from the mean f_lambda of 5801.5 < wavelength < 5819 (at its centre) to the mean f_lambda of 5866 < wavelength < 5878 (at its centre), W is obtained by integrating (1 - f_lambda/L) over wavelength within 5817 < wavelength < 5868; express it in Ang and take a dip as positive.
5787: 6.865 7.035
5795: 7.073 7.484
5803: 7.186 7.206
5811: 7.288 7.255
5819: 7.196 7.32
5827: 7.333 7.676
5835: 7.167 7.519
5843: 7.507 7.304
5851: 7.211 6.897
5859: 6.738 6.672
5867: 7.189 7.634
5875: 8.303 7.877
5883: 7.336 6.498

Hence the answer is 2.0 Ang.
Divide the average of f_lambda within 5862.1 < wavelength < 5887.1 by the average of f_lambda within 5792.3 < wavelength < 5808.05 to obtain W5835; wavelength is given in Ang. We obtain 1.0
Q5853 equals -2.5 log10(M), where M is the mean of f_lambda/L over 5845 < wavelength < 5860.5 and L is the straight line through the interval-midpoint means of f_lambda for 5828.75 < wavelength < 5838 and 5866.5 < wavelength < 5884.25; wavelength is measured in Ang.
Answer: 0.08 mag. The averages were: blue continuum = 7.43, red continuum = 7.72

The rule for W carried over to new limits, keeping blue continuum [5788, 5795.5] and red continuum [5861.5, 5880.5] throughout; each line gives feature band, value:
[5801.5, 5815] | -0.2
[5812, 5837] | -0.3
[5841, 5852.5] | 0.1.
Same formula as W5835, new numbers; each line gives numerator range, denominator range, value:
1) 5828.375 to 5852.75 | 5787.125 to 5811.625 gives 1.03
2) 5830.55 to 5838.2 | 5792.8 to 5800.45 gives 1.02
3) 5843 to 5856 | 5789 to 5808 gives 1.00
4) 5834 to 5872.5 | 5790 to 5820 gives 0.99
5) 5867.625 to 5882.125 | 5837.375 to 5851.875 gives 1.06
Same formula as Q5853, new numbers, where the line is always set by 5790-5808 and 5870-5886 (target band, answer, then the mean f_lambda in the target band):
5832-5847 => 0.01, 7.4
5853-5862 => 0.12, 6.8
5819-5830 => 0.01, 7.33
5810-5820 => 0.01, 7.25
